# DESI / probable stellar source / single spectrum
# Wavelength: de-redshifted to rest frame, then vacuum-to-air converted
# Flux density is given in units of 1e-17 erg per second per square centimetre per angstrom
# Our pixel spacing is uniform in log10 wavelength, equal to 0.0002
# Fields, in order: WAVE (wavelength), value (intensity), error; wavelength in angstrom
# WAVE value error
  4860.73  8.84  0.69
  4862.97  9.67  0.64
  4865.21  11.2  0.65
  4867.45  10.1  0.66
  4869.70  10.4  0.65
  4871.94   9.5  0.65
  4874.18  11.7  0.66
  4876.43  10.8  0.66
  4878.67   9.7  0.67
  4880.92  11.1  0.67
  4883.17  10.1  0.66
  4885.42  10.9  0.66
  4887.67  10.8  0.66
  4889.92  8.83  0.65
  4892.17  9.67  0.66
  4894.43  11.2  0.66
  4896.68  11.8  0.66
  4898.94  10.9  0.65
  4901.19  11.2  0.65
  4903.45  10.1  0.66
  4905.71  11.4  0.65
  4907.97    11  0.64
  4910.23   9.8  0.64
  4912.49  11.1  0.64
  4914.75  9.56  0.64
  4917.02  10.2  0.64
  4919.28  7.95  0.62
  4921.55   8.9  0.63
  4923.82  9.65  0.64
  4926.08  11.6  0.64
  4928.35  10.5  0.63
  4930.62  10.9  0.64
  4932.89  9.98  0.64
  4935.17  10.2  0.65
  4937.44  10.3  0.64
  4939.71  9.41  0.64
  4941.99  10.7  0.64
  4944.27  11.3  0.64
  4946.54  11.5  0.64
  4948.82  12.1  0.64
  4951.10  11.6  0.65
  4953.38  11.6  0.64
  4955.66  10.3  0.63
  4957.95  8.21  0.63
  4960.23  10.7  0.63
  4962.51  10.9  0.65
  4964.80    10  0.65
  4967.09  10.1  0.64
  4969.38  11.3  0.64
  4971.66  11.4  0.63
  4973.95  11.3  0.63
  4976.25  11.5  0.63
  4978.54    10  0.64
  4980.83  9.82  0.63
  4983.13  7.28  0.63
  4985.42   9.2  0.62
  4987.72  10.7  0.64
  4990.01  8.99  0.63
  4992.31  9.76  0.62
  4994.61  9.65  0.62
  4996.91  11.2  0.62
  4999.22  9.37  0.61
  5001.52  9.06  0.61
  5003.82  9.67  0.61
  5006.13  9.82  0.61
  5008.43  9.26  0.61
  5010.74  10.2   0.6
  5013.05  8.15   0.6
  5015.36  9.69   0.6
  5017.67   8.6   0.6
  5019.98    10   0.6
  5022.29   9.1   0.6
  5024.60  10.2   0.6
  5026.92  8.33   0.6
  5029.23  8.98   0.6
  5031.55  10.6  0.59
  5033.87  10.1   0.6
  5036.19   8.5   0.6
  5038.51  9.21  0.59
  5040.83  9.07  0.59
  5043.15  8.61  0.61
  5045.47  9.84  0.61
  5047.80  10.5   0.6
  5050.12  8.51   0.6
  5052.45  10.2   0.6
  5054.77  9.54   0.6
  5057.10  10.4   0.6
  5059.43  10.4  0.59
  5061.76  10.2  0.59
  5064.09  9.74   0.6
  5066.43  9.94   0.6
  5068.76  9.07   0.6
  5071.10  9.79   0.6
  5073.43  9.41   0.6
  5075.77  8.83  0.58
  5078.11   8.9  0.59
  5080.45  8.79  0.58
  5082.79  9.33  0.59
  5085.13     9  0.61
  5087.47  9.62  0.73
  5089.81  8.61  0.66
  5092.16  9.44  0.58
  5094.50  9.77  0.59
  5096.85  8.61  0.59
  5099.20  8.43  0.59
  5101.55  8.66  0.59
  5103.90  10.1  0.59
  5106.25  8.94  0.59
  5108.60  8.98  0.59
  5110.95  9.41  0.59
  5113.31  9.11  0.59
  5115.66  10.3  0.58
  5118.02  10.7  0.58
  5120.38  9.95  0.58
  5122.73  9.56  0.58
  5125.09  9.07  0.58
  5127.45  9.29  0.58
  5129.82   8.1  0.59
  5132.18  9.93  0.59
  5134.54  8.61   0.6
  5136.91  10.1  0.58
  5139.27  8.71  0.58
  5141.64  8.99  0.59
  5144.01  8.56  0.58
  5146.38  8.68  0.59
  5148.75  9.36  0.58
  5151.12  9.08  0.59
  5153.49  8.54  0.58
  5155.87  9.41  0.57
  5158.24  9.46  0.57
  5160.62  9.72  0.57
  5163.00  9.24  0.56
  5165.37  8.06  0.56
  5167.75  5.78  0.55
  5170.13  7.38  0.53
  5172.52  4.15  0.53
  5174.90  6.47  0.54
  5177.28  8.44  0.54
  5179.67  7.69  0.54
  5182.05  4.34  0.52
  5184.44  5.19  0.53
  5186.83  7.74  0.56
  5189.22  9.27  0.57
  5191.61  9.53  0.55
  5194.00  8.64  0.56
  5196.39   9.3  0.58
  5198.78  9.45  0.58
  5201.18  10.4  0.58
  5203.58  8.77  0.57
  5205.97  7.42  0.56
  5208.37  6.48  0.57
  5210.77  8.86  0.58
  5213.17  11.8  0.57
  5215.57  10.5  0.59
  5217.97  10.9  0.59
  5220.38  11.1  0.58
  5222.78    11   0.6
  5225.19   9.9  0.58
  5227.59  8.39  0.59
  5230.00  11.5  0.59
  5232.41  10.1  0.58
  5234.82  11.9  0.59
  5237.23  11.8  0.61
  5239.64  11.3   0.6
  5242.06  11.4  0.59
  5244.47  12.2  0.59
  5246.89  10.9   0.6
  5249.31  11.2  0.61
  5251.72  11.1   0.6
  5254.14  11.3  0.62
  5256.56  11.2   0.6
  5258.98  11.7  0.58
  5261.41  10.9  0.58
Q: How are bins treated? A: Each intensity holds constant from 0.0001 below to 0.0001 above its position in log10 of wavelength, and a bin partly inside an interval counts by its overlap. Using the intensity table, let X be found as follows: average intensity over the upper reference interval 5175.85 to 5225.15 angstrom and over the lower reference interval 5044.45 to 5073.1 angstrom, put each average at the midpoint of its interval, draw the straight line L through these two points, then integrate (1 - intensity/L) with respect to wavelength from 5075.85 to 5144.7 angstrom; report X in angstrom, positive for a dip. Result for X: 1.8 angstrom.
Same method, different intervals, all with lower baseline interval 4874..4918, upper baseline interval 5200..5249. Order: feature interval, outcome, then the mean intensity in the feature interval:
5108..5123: 1.0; 9.76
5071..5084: 1.6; 9.12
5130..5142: 1.4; 9.19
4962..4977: -0.6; 10.9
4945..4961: -0.5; 10.9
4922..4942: 0.5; 10.3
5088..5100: 1.6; 9.02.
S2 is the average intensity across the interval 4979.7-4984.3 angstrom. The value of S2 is 8.55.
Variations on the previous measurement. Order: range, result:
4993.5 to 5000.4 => 10.1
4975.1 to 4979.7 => 10.7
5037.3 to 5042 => 9.14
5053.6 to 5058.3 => 9.98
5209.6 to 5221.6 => 10.6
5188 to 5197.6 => 9.19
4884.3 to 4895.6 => 10.3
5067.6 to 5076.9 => 9.27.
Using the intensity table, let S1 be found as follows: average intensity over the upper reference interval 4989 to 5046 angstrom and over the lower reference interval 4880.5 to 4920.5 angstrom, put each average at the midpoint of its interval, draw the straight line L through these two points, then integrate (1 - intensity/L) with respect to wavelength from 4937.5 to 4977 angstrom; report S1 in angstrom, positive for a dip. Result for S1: -3.44 angstrom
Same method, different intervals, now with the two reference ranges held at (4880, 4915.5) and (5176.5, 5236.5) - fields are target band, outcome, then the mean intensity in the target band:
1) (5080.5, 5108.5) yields 1.7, 9.12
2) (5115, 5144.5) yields 0.5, 9.38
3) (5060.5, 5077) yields 0.4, 9.57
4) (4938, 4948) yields -0.3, 10.7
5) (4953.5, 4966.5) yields 0.2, 10.1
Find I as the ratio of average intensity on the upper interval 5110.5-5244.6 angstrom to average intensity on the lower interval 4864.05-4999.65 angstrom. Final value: 0.9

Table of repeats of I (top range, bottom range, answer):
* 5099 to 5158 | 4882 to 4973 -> 0.88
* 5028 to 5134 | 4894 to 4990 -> 0.90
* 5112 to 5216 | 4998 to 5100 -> 0.92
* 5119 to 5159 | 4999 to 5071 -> 0.96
